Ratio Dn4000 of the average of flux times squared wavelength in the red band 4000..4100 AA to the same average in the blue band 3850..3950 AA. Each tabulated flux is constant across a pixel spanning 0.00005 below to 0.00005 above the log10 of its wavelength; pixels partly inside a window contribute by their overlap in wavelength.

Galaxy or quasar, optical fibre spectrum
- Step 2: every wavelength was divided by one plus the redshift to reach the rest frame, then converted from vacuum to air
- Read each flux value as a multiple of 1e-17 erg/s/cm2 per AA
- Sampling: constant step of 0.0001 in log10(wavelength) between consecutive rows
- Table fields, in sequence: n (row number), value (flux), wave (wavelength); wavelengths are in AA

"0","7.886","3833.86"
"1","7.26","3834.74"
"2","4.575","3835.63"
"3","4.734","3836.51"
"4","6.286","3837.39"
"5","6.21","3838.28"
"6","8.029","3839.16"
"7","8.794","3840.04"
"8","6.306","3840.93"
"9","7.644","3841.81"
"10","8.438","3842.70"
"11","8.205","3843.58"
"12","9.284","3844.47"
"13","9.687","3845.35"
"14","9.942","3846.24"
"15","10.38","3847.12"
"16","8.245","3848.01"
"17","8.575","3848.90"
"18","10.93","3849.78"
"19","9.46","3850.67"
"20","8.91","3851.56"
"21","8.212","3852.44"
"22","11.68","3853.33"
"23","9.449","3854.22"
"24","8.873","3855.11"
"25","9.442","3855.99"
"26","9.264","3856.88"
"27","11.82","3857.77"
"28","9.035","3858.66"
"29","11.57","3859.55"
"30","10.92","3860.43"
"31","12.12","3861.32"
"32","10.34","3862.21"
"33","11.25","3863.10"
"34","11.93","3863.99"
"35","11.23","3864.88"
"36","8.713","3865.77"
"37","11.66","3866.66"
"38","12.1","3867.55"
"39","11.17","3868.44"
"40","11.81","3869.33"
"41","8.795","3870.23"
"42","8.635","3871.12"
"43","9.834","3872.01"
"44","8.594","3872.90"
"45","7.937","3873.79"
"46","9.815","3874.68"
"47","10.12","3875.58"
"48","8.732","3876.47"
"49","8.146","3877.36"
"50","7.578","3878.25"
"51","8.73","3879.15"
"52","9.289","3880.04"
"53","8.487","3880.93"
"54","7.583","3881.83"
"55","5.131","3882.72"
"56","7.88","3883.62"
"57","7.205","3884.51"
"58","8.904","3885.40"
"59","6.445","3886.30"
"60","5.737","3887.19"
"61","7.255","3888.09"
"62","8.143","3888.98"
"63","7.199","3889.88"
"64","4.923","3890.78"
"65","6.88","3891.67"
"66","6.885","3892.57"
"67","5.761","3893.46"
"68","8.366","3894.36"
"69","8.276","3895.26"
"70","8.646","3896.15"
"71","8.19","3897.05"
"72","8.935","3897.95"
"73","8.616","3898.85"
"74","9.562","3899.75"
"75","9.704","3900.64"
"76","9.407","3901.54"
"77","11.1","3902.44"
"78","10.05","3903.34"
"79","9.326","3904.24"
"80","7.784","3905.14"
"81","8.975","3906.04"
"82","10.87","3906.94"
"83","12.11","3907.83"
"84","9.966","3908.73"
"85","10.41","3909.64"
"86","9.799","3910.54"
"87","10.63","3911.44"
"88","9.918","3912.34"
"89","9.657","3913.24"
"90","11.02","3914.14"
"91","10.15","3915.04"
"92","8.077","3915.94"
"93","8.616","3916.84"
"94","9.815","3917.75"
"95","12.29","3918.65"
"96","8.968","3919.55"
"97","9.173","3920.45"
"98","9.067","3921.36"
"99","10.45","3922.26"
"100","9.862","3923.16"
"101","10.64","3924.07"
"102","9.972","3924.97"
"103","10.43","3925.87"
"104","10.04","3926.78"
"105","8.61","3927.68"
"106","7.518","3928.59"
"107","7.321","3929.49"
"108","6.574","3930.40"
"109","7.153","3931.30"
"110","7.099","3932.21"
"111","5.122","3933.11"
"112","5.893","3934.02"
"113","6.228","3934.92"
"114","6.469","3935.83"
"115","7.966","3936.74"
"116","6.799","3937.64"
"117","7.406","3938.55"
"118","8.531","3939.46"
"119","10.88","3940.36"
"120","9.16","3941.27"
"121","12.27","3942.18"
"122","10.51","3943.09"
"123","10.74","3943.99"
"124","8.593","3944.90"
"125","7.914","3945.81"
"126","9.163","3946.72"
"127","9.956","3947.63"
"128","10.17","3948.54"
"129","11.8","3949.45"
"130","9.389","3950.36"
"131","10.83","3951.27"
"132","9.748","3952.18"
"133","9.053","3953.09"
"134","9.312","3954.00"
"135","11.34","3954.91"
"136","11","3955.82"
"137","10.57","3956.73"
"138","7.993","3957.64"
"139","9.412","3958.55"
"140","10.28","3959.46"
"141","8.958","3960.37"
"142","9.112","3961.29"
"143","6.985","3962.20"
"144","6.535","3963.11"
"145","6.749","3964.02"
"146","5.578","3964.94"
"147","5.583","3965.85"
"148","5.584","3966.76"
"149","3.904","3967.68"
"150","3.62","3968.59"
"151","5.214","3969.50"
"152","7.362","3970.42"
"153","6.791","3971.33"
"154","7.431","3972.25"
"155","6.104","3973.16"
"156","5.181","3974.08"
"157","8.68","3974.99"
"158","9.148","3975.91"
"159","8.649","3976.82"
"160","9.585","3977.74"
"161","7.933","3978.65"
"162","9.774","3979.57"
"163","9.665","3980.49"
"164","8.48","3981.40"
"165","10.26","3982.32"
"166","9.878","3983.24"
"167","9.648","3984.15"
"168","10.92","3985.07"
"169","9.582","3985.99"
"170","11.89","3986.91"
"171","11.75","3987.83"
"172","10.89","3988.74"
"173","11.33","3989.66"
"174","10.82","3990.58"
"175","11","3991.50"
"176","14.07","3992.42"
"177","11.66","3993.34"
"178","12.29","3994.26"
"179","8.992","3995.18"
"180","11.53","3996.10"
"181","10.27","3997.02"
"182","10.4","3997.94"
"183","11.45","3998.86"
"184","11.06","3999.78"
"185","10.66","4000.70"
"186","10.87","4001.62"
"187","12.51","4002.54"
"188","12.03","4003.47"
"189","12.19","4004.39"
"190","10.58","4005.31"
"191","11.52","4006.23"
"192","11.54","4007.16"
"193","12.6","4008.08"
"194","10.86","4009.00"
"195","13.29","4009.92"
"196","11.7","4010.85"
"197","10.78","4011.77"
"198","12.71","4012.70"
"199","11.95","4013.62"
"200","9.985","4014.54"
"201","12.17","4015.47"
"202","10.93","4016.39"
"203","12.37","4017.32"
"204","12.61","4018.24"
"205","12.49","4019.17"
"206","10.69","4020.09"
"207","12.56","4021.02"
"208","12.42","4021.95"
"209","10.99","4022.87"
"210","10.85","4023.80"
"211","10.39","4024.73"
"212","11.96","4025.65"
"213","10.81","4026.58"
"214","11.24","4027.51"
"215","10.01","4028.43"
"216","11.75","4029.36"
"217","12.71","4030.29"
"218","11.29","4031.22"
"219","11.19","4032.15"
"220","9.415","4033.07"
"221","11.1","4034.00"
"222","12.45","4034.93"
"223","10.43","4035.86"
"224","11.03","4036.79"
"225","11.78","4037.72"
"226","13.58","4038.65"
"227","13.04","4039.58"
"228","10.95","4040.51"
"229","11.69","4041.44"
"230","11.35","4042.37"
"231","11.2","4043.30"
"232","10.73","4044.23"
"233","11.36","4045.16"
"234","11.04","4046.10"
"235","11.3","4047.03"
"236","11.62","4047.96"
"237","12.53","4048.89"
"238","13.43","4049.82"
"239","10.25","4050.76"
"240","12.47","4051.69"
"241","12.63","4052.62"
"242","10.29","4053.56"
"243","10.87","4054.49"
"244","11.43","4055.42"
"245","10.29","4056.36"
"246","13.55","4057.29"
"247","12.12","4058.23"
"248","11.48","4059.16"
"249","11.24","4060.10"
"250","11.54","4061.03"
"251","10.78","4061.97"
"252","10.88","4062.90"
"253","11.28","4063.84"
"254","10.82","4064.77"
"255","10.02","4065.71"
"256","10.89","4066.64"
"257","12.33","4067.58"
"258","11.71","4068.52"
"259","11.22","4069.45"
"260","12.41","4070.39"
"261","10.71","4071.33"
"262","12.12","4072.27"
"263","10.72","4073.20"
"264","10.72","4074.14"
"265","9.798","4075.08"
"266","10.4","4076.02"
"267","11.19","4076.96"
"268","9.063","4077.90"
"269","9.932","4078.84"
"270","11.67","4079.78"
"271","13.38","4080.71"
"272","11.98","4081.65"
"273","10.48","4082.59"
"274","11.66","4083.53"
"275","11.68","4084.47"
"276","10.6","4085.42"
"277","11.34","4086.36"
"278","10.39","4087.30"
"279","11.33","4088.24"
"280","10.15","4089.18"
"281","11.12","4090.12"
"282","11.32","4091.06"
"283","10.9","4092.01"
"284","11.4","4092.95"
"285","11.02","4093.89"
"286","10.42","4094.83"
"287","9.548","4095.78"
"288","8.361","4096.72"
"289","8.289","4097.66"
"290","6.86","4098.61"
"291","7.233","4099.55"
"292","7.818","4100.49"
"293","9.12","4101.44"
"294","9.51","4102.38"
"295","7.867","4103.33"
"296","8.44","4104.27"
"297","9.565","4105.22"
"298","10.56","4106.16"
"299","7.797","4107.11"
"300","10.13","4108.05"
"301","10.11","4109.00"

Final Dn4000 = 1.33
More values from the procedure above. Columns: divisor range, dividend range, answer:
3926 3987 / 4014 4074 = 1.42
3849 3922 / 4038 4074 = 1.36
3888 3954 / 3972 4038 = 1.26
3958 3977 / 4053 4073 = 1.70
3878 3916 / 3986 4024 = 1.41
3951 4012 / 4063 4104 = 1.15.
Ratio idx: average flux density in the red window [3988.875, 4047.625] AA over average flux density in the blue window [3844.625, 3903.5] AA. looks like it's 1.26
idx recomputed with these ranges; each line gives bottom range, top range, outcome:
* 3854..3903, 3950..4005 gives 1.04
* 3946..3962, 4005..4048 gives 1.17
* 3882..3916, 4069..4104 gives 1.20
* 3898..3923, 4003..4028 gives 1.18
